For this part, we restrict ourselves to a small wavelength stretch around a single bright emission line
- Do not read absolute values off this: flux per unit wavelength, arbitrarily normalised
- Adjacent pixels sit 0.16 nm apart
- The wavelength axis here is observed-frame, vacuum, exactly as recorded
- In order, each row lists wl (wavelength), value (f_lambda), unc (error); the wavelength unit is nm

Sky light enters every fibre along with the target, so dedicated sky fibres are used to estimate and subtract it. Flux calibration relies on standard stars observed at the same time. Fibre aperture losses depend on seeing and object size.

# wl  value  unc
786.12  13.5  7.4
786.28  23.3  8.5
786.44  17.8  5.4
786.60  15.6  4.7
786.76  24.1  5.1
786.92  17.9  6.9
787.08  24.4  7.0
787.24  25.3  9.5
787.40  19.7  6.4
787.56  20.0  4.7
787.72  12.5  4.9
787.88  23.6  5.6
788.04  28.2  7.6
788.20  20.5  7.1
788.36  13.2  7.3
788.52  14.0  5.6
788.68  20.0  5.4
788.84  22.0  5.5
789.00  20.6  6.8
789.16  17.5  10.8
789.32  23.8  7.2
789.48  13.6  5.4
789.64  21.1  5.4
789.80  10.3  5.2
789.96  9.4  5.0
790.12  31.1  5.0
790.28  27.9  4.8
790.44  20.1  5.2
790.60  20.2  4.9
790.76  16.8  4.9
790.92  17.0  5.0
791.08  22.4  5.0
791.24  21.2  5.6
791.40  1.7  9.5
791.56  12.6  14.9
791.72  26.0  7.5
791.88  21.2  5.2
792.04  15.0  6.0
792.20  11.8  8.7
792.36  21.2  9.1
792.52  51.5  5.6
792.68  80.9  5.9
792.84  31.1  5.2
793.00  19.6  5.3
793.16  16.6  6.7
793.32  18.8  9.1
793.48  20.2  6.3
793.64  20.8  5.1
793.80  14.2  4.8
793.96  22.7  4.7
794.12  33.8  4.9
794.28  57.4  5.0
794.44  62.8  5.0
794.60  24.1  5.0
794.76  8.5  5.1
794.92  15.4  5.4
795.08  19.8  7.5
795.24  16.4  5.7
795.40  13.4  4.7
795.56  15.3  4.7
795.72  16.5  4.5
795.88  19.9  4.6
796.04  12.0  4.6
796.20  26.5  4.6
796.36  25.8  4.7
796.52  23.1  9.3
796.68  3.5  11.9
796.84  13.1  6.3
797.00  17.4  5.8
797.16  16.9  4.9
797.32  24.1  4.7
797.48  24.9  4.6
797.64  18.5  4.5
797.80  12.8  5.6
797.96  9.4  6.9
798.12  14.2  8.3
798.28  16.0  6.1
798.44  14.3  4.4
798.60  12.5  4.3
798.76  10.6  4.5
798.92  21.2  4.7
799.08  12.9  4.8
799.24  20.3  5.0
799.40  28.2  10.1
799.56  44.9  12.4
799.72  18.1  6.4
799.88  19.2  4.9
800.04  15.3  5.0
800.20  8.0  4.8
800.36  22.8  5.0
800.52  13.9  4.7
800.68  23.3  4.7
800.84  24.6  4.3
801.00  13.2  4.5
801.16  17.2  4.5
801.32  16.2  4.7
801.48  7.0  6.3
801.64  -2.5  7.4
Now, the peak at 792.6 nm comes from [S II]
